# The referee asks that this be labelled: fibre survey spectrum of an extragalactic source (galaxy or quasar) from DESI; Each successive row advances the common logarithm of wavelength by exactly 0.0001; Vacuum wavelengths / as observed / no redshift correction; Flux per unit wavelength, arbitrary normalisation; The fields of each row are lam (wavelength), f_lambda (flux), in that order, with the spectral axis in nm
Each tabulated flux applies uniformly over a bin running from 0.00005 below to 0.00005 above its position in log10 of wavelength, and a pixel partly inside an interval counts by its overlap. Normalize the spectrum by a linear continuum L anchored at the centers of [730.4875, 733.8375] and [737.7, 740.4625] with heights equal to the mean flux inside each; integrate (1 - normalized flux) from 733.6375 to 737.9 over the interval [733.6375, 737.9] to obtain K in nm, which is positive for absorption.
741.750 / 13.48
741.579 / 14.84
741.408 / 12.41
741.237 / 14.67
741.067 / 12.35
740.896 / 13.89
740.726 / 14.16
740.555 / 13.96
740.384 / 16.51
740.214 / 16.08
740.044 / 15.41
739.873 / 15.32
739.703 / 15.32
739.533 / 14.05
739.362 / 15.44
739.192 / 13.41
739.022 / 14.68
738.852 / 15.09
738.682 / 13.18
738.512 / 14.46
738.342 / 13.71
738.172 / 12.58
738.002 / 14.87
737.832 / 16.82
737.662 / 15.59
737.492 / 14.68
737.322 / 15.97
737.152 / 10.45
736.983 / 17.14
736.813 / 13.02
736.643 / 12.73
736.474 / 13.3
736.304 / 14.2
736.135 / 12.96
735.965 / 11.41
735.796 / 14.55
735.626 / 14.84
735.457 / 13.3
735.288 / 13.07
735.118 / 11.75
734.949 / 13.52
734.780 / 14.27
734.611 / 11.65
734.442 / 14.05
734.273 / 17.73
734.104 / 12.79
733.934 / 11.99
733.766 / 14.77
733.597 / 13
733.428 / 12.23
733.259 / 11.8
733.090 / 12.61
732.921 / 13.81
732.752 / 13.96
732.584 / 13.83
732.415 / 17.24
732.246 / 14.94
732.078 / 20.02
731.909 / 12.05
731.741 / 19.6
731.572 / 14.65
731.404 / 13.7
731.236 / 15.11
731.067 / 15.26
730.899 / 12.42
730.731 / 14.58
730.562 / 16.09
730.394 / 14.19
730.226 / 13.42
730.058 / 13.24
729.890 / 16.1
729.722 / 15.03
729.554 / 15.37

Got 0.25 nm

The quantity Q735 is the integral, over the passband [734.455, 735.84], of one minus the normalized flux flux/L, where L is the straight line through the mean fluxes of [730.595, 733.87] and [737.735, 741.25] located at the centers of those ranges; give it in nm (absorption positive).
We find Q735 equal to 0.11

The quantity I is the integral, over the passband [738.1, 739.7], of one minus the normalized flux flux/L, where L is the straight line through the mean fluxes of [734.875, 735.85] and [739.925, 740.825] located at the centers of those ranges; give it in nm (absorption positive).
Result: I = 0.06 nm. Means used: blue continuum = 13.5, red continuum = 15.2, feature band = 14.1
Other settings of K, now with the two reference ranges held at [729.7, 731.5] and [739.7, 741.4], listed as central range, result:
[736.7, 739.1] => 0.026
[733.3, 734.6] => 0.081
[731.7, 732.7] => -0.109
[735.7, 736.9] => 0.113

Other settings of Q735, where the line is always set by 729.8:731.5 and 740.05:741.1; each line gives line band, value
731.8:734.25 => 0.07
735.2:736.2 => 0.08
